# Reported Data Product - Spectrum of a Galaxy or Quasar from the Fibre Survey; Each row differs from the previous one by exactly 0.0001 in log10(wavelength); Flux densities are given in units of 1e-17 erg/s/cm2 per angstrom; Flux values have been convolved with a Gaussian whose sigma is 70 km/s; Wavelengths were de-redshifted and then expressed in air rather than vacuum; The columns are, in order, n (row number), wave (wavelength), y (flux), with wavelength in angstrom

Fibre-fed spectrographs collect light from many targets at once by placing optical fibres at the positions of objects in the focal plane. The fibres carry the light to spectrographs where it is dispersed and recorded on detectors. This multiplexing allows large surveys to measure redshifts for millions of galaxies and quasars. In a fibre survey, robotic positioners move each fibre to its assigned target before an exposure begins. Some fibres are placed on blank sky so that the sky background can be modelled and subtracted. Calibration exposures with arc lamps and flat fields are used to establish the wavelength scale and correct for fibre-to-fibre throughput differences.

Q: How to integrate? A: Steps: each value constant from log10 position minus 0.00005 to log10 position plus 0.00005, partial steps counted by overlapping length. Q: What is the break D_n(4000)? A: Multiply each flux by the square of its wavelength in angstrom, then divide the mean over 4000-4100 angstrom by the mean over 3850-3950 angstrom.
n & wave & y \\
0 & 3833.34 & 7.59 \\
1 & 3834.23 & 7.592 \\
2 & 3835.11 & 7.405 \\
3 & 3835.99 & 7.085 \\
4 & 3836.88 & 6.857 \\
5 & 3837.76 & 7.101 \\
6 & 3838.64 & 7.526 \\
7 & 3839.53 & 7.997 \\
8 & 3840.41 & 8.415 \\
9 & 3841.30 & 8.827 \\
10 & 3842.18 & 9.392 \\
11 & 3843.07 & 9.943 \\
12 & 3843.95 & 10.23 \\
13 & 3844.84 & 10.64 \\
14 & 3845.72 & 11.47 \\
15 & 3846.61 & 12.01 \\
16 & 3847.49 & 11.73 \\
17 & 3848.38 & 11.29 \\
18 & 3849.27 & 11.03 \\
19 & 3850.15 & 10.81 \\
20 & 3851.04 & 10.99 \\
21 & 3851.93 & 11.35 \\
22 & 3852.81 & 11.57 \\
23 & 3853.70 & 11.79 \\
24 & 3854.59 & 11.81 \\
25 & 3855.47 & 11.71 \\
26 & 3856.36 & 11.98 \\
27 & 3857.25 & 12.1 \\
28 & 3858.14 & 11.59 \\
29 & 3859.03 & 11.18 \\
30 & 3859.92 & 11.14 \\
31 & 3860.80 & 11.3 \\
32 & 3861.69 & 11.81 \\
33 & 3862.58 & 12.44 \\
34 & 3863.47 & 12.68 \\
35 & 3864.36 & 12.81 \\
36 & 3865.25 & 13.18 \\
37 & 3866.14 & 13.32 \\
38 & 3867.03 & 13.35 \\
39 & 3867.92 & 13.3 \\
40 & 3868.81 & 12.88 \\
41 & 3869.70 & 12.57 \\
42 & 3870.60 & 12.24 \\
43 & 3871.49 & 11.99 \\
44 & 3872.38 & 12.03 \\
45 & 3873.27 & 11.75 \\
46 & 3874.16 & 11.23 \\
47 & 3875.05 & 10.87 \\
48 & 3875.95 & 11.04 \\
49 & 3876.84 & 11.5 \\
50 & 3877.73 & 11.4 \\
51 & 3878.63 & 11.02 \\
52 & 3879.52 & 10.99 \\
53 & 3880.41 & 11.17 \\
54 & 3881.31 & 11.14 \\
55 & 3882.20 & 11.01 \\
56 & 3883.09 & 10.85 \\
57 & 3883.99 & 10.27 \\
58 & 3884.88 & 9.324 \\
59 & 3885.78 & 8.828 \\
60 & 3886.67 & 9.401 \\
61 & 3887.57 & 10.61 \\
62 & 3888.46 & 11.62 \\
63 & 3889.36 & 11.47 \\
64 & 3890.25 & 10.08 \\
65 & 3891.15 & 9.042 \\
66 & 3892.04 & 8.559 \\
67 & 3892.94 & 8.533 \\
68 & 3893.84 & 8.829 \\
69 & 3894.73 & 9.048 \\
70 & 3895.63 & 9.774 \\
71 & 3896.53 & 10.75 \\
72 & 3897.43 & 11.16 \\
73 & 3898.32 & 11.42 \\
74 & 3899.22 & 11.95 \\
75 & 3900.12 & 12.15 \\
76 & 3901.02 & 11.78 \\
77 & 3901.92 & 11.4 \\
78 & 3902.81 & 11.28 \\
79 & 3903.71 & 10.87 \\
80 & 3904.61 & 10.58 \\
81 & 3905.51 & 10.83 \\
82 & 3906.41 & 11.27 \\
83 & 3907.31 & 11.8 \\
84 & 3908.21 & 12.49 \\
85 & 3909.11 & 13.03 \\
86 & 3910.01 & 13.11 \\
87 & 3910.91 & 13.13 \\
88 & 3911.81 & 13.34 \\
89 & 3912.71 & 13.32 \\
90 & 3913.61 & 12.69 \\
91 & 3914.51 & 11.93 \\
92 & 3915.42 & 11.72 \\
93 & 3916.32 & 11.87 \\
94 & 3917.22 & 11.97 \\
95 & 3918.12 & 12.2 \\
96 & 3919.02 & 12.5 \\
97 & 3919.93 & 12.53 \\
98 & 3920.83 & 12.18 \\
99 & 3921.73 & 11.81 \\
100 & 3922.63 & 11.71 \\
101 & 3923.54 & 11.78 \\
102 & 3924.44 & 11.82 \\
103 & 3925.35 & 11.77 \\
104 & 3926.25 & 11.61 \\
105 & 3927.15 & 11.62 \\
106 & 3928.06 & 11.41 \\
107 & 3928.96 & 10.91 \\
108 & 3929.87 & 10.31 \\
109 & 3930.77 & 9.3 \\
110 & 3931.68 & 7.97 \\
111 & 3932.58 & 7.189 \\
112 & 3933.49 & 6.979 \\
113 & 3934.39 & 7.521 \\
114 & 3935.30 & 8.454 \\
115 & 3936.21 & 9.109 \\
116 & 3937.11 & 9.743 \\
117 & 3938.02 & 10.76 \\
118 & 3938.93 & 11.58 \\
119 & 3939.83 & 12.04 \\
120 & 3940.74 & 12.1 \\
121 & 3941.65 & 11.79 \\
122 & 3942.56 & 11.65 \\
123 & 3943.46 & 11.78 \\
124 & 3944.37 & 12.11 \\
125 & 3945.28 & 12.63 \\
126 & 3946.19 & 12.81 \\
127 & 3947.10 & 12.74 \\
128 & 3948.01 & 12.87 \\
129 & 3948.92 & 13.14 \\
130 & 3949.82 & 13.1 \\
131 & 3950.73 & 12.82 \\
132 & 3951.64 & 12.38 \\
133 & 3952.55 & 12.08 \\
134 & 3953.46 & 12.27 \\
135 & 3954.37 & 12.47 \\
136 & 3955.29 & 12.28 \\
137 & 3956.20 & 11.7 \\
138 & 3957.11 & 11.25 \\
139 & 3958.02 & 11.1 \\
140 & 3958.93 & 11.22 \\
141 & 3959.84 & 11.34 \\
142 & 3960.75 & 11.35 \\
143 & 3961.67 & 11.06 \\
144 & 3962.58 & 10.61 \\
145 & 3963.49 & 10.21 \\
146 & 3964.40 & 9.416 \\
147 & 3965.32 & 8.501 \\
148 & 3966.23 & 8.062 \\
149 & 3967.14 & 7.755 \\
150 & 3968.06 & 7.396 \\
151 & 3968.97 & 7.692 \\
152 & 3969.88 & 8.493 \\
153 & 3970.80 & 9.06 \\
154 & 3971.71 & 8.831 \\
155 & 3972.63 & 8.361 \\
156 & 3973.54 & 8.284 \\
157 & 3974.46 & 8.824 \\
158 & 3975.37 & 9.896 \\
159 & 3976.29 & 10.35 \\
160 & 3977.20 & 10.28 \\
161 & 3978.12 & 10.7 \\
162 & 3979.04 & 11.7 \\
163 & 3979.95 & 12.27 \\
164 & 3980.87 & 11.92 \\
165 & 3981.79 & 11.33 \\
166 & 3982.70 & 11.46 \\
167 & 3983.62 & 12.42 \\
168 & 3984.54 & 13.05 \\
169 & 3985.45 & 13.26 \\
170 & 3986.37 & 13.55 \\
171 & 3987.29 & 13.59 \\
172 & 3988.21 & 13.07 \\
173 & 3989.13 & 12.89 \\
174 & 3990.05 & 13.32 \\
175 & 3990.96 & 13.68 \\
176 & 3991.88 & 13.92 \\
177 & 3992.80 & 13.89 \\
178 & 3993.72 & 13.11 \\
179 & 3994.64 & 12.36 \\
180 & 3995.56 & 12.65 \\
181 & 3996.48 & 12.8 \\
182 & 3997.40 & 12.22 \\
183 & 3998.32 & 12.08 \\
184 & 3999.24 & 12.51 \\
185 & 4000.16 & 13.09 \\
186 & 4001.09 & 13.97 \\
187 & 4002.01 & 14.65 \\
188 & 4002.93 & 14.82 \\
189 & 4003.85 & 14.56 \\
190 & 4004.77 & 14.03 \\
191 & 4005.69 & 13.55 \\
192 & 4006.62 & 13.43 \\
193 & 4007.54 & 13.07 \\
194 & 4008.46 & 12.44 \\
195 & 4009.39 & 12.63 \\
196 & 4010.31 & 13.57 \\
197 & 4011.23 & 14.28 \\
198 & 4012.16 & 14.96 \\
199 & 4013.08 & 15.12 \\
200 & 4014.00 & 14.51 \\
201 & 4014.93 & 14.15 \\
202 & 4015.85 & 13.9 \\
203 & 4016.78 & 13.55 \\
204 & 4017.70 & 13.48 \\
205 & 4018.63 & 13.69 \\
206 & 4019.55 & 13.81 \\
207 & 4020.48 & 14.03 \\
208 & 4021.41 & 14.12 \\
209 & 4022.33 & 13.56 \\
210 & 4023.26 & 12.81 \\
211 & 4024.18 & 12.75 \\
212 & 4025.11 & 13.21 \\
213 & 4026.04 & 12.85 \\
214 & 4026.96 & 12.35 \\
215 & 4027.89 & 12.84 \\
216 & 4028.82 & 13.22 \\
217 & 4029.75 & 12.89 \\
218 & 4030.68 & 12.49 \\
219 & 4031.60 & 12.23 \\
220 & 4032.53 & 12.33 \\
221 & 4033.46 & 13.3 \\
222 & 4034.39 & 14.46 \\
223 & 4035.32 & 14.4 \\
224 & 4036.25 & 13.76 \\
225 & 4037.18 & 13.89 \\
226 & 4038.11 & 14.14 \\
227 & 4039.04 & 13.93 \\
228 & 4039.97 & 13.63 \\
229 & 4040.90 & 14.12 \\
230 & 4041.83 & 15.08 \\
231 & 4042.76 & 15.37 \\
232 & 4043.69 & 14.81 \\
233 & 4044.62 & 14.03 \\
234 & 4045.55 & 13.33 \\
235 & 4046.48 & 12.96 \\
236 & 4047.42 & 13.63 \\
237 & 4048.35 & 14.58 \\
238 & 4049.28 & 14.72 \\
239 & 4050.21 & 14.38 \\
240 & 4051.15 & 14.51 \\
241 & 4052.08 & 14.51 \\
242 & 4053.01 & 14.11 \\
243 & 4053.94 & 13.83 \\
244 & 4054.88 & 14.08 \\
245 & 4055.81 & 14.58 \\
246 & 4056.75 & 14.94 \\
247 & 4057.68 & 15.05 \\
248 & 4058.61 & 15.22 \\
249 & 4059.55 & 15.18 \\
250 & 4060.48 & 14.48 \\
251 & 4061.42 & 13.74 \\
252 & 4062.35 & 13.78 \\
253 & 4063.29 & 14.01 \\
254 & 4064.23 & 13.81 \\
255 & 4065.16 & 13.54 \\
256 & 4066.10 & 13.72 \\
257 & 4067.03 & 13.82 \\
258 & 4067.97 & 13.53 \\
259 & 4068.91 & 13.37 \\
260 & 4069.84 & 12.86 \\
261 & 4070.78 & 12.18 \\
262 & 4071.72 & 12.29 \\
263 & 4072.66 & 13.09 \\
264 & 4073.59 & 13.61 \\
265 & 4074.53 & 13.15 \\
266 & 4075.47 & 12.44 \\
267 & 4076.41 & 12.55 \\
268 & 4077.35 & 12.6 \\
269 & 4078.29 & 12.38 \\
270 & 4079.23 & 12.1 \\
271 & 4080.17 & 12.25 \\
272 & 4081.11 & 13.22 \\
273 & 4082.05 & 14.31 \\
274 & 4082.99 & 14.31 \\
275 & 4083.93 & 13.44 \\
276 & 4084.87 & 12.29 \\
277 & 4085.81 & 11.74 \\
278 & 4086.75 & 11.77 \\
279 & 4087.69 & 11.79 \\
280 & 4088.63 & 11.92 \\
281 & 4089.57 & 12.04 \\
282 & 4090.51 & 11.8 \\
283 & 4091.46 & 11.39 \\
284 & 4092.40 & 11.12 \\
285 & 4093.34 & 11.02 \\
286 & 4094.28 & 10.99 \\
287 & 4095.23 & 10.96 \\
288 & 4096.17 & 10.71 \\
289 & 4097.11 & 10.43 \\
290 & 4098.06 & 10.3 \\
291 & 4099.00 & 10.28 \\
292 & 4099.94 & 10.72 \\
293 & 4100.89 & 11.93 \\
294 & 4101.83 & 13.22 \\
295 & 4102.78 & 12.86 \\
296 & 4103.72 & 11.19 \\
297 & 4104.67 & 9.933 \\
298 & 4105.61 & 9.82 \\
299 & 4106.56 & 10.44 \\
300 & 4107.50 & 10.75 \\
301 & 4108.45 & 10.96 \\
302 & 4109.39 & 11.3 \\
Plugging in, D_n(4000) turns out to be 1.27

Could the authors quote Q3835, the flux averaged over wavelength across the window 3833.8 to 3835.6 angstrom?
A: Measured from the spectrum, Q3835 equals 7.51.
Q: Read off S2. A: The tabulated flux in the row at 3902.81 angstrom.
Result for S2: 11.28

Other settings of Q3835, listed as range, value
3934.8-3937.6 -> 9.08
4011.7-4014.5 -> 14.9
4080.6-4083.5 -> 13.9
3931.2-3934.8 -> 7.43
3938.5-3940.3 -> 11.8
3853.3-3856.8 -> 11.8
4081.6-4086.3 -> 13.2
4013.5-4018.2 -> 13.9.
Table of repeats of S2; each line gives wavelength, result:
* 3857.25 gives 12.1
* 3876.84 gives 11.5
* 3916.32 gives 11.87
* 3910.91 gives 13.13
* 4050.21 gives 14.38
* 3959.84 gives 11.34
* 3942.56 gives 11.65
